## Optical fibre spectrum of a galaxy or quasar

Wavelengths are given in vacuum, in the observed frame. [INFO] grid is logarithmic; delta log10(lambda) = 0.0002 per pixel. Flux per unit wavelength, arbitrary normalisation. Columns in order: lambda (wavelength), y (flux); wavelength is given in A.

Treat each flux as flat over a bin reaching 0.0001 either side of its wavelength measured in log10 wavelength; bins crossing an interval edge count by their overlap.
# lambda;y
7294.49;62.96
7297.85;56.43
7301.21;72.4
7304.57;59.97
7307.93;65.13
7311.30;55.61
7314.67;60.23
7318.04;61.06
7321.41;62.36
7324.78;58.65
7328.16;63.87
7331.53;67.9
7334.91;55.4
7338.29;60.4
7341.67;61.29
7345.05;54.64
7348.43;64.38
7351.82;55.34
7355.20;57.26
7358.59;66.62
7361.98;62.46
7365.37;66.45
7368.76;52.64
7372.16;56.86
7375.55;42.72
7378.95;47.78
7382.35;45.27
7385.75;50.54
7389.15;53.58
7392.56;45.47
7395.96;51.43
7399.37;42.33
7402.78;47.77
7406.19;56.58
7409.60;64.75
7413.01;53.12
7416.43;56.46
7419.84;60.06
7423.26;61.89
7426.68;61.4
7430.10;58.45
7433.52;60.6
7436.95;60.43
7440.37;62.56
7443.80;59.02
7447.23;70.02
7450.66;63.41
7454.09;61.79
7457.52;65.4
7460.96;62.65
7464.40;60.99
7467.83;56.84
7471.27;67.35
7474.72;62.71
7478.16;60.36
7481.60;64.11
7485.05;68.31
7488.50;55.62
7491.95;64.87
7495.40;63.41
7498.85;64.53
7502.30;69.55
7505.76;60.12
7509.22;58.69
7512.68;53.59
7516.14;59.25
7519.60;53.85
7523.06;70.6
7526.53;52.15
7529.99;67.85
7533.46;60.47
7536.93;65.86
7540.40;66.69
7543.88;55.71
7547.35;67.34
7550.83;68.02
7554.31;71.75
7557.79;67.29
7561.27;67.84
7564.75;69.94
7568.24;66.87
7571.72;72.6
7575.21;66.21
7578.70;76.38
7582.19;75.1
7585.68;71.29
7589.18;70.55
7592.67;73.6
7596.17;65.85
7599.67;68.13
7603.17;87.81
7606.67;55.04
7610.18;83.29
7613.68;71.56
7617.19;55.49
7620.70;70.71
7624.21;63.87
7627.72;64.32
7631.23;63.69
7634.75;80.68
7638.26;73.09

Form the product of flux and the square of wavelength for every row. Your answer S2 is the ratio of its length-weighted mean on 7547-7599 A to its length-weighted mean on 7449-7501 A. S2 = 1.14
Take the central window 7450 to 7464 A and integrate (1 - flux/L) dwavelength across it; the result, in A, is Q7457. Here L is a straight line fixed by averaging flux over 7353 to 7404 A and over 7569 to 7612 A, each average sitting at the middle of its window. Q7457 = -0.8 A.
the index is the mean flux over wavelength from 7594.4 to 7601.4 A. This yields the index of 67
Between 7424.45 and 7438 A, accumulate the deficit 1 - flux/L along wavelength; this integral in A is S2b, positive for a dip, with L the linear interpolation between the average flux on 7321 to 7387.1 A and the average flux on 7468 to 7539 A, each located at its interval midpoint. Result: -0.1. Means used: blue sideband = 57.6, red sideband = 62.1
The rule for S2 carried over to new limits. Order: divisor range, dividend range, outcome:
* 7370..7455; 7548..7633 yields 1.31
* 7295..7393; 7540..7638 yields 1.27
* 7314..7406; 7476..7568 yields 1.18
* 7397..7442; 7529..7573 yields 1.21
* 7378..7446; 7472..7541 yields 1.15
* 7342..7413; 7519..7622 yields 1.32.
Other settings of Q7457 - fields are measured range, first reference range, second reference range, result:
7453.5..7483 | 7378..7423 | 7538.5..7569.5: -1.89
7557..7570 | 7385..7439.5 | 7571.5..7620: 0.02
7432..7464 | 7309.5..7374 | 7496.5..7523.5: -1.16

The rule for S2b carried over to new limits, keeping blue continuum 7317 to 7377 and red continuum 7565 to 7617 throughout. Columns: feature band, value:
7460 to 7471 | 0.7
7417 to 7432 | 0.7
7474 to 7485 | 0.4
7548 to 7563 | 0.2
